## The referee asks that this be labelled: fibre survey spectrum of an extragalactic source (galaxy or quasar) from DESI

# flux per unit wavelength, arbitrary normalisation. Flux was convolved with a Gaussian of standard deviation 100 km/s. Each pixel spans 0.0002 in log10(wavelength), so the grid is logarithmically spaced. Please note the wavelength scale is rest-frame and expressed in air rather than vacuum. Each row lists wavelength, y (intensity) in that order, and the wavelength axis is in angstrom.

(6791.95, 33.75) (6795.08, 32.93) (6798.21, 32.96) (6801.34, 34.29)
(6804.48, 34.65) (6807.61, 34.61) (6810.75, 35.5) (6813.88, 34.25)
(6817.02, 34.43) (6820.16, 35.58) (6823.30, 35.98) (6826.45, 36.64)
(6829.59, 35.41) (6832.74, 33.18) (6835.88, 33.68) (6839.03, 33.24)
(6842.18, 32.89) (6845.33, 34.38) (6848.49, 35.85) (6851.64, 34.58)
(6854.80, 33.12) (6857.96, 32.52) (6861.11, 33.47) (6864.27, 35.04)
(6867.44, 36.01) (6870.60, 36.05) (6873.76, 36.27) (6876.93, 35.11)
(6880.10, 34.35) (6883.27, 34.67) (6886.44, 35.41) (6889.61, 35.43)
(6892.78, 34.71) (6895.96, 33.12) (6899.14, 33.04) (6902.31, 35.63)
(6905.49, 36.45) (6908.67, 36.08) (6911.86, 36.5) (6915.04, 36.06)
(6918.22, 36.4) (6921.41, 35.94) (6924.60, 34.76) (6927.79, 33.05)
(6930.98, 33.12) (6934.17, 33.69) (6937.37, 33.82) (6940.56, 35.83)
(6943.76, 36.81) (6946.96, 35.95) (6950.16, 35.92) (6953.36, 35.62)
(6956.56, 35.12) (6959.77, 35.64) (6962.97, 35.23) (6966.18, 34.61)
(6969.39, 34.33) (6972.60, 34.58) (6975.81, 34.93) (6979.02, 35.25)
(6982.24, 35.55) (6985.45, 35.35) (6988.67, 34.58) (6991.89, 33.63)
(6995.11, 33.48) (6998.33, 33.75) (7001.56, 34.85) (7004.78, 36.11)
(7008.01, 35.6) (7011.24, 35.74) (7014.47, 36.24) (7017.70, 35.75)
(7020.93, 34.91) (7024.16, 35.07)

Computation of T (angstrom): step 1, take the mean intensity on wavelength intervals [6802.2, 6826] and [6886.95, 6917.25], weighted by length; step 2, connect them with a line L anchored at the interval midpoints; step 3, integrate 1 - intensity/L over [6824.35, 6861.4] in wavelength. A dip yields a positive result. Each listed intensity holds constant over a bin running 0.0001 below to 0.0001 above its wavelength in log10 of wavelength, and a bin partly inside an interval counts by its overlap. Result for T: 1.0 angstrom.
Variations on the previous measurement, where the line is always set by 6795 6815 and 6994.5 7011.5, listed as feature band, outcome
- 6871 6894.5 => -0.44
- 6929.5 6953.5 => -0.24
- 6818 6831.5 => -0.57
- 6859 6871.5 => -0.19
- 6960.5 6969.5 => -0.02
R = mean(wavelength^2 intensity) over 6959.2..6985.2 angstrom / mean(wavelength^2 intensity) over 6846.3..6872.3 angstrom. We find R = 1.05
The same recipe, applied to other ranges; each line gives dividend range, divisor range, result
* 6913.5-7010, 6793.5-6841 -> 1.06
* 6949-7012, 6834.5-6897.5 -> 1.05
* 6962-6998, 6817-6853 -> 1.04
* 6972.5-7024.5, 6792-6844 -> 1.07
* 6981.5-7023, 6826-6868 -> 1.07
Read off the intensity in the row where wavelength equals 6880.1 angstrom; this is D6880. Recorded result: 34.35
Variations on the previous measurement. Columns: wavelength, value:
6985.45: 35.35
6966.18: 34.61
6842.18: 32.89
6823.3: 35.98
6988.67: 34.58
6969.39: 34.33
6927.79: 33.05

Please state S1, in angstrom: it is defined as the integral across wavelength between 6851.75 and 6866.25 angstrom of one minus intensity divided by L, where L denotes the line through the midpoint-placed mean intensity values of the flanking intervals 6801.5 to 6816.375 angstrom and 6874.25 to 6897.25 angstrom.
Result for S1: 0.43 angstrom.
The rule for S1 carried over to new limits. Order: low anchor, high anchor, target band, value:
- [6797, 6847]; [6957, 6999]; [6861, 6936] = -1.0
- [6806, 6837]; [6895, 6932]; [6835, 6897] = 0.9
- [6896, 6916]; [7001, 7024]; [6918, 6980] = 0.9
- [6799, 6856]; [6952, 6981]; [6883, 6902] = 0.2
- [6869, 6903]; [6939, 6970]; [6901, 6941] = 0.1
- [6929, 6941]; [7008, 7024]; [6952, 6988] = -0.5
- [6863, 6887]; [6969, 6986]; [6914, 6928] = -0.1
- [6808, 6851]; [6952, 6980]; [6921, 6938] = 0.5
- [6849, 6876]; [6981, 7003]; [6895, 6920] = -0.6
